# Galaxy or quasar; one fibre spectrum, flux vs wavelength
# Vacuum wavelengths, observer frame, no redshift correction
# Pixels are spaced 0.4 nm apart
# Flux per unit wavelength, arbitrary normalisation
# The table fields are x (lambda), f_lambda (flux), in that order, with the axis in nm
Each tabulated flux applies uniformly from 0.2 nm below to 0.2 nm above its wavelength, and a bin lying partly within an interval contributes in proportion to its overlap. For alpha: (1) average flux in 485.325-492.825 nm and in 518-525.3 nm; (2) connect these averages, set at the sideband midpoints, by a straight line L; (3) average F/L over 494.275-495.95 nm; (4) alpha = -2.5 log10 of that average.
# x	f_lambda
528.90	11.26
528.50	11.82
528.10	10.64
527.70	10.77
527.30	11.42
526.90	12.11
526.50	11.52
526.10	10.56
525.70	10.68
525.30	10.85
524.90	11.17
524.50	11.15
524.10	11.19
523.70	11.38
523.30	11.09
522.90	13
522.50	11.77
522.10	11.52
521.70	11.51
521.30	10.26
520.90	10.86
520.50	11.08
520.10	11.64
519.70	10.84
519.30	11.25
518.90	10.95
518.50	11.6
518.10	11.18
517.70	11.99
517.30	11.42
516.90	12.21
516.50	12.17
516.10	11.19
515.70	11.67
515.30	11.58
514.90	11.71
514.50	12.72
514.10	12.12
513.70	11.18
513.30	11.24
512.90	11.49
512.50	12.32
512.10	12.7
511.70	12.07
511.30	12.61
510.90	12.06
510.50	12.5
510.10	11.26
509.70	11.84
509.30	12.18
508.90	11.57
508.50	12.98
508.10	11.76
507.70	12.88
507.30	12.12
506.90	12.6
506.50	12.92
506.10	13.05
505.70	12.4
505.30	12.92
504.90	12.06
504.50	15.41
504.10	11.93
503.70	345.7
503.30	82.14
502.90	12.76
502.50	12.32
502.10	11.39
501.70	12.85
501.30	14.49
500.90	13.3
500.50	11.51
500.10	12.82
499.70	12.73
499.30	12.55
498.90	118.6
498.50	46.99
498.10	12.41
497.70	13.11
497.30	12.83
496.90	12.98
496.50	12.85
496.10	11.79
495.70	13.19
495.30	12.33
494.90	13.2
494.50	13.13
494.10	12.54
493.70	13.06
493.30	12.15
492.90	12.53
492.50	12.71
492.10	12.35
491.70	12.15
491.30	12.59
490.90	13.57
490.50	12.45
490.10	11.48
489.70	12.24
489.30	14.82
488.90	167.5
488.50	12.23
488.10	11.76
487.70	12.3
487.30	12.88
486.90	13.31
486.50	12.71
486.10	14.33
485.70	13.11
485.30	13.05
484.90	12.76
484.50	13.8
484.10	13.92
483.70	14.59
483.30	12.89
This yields 0.43 mag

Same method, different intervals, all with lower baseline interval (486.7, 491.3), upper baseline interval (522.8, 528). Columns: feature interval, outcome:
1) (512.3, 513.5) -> 0.367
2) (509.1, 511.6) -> 0.397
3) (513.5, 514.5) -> 0.318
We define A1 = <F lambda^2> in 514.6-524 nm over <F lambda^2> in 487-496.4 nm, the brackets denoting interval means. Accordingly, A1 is 0.67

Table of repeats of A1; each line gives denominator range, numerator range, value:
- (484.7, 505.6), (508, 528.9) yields 0.48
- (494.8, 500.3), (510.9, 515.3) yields 0.56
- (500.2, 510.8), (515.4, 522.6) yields 0.43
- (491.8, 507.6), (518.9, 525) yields 0.46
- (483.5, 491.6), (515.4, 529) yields 0.63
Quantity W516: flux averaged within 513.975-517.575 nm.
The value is 11.9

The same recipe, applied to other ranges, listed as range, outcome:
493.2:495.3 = 12.8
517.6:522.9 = 11.3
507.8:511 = 12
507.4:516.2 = 12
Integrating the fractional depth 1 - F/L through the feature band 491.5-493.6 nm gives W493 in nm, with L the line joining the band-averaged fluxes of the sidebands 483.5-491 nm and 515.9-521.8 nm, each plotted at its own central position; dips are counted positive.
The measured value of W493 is 0.77 nm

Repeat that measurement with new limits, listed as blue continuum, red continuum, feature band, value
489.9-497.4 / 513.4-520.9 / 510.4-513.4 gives -0.087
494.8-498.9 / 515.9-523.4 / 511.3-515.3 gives 0.622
